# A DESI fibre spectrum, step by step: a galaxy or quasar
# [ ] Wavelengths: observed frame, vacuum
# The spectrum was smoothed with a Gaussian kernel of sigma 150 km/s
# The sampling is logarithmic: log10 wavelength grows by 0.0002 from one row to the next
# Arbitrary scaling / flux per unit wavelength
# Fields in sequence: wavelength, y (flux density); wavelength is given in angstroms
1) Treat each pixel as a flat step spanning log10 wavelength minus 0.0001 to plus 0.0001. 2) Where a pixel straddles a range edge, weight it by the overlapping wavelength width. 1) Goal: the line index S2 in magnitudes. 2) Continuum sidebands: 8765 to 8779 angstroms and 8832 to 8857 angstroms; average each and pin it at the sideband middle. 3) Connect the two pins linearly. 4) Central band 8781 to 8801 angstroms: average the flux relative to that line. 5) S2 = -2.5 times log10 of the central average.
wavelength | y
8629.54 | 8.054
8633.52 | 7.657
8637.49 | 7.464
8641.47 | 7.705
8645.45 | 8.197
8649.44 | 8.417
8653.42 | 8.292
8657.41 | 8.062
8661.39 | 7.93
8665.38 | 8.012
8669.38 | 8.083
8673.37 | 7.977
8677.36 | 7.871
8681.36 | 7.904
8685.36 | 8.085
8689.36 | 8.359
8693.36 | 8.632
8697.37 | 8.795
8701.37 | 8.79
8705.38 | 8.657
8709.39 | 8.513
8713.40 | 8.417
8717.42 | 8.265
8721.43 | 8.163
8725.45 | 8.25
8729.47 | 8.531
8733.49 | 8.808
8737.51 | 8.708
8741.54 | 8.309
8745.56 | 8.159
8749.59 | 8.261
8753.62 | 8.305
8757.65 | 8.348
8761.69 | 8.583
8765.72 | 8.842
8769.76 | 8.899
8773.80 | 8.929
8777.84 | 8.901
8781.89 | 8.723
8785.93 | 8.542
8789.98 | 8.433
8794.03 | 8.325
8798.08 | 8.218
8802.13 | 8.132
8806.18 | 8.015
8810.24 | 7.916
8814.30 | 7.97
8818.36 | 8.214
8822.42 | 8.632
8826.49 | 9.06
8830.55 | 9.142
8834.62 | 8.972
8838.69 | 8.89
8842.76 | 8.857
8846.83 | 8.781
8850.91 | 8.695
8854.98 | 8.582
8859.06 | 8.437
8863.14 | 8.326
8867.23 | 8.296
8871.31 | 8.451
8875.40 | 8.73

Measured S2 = 0.06 mag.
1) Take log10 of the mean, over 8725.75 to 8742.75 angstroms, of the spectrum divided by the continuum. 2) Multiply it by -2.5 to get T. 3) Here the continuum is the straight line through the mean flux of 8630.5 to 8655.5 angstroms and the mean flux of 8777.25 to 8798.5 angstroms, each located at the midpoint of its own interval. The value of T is -0.03 mag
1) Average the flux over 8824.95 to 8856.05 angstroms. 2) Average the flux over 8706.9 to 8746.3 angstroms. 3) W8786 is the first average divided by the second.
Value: 1.05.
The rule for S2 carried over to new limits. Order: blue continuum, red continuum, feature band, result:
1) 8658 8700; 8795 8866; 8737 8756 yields 0.001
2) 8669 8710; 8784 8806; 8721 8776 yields -0.026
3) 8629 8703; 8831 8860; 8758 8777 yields -0.036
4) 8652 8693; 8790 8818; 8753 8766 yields -0.051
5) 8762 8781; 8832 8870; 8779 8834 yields 0.042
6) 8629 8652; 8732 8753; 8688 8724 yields -0.034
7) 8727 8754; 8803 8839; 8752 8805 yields -0.009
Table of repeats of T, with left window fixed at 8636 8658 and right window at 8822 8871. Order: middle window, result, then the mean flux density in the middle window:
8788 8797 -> 0.02 mag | 8.36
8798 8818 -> 0.07 mag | 8.05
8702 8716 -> -0.04 mag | 8.54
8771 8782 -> -0.05 mag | 8.87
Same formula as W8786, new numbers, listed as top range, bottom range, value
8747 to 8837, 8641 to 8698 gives 1.04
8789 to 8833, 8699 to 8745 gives 0.99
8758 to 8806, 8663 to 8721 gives 1.03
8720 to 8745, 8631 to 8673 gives 1.06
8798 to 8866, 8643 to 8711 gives 1.03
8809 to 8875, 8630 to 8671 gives 1.08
